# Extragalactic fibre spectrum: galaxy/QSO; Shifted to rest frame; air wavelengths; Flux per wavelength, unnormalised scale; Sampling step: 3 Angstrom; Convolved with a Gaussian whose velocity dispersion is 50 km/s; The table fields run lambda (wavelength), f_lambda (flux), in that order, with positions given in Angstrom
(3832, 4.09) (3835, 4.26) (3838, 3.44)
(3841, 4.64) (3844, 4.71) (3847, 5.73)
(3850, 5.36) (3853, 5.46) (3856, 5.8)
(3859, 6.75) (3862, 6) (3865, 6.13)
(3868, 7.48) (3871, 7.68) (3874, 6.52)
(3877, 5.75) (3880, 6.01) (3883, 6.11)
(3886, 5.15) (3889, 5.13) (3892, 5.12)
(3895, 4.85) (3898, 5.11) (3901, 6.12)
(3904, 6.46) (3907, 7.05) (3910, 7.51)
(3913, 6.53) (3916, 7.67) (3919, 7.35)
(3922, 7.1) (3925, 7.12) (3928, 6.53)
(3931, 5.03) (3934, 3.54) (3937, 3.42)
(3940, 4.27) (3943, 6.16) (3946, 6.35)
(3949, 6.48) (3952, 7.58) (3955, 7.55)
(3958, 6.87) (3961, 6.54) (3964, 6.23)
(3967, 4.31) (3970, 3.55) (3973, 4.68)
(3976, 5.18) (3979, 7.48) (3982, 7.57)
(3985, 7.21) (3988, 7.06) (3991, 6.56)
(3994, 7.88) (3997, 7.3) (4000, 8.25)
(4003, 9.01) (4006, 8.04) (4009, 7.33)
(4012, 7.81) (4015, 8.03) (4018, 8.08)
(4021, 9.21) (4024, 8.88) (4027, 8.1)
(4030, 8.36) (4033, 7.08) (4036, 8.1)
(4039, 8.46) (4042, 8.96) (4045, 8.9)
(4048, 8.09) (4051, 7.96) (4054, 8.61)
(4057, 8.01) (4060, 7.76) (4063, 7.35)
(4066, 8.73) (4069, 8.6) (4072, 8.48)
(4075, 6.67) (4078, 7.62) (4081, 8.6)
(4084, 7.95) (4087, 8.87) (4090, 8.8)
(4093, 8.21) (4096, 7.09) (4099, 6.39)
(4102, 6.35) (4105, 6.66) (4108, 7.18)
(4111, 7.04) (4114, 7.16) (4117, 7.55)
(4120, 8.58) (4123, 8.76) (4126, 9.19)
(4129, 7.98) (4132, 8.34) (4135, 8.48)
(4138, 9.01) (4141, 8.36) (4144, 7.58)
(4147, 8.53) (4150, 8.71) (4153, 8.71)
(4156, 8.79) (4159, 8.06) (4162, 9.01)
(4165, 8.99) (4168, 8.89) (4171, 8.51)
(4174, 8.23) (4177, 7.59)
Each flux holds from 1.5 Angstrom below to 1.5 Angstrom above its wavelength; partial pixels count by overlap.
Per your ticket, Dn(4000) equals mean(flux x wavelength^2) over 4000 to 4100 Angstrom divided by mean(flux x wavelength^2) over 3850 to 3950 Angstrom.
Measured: 1.45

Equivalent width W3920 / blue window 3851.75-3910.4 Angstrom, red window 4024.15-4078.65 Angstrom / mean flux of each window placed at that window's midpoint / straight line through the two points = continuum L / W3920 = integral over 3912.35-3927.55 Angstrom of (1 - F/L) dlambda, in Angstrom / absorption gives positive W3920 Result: -1.4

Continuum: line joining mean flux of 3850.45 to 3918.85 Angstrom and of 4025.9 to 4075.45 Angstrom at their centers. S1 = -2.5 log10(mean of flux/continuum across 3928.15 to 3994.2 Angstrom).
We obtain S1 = 0.20 mag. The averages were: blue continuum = 6.21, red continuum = 8.16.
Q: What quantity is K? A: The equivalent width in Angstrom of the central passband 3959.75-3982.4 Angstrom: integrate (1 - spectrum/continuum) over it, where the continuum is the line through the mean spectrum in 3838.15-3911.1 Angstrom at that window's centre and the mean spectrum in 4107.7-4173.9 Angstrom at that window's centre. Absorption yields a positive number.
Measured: 4.0 Angstrom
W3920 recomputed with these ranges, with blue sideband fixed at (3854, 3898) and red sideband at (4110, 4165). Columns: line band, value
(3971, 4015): -1.0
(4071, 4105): 1.0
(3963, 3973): 3.2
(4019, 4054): -4.4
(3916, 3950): 3.5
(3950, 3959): -0.8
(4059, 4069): -0.5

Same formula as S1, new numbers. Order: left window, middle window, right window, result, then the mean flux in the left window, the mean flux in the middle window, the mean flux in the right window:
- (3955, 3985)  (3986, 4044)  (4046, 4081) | -0.15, 5.98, 8.03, 8.03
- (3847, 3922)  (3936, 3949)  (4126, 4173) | 0.27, 6.22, 5.28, 8.55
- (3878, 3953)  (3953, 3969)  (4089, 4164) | 0.03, 5.98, 6.25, 8.02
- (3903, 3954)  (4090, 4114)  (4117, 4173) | 0.14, 6.25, 7.11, 8.55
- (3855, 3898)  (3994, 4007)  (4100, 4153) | -0.16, 6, 8.12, 7.97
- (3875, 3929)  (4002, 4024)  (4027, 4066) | -0.07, 6.26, 8.24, 8.16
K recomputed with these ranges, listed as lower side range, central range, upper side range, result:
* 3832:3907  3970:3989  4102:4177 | 1.2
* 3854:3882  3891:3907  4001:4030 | 2.7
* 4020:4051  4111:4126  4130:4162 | 0.7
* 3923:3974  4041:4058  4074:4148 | -3.3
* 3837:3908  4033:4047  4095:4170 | -2.3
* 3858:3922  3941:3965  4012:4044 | 1.8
